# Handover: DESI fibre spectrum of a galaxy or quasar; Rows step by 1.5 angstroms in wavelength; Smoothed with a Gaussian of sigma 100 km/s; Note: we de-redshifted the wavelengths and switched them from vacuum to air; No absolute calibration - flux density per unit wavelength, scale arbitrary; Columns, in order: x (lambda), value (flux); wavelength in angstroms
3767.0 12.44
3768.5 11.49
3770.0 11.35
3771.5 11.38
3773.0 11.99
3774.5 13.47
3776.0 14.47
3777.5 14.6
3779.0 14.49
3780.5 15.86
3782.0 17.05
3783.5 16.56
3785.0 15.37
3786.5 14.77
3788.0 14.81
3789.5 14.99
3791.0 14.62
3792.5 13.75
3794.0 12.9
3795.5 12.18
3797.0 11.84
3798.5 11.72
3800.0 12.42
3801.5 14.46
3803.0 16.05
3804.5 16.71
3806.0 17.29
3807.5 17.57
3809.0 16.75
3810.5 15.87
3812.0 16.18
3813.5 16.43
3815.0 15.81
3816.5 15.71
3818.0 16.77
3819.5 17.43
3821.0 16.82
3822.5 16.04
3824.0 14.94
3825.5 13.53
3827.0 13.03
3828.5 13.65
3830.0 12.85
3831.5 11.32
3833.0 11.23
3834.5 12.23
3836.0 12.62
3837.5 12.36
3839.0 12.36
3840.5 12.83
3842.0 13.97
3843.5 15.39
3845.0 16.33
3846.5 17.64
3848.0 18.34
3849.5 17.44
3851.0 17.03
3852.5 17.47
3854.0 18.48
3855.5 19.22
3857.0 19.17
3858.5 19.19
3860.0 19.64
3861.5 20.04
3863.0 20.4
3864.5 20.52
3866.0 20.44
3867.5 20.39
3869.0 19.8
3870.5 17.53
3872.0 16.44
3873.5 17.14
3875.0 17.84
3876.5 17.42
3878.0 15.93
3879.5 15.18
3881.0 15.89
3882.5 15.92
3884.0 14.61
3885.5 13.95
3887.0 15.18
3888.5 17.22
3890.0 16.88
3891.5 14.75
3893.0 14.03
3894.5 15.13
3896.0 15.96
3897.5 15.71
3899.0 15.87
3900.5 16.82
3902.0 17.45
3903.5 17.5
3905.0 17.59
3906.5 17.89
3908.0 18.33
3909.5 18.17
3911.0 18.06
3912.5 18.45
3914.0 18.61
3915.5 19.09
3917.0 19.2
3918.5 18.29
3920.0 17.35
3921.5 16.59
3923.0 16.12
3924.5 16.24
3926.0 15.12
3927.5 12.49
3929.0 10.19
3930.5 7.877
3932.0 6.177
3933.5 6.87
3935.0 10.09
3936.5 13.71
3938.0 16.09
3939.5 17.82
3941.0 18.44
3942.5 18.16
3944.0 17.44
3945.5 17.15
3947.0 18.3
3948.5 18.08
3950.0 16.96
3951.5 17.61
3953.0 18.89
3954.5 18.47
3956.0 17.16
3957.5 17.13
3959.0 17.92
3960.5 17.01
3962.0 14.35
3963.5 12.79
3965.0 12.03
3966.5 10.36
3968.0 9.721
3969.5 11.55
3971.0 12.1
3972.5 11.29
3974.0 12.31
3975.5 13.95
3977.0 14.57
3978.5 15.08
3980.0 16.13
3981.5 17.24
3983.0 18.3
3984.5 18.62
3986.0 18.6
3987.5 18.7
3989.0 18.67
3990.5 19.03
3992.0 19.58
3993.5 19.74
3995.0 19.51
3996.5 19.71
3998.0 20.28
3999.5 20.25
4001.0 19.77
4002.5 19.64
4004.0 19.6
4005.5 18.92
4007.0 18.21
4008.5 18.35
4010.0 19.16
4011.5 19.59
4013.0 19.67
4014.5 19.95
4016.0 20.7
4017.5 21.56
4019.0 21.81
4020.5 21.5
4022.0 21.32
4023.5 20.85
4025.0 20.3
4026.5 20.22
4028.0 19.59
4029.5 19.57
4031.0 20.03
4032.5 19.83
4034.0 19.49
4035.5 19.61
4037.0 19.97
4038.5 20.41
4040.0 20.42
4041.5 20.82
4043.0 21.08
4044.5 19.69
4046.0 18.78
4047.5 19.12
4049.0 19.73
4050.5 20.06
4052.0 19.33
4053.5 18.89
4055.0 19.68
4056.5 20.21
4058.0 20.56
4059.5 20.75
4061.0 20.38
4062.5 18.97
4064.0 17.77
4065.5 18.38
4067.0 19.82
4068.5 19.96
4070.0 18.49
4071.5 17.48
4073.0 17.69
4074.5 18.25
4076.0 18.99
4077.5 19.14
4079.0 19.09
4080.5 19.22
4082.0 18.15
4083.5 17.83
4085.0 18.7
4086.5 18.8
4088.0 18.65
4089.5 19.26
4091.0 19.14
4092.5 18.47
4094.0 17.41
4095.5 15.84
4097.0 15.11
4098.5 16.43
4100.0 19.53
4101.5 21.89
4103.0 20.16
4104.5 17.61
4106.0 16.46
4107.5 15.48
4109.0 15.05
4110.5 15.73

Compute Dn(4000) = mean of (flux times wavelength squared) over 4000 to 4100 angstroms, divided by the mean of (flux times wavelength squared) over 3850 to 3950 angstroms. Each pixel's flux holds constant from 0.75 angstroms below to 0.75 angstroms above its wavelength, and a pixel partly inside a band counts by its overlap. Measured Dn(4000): 1.26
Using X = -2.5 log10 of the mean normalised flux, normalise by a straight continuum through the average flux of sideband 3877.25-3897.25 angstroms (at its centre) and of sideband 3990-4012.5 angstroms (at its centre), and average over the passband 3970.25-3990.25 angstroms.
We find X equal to 0.18 mag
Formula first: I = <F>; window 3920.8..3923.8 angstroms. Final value 16.3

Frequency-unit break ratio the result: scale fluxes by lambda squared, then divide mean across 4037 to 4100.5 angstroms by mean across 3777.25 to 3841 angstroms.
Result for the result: 1.5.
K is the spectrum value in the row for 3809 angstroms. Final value 16.75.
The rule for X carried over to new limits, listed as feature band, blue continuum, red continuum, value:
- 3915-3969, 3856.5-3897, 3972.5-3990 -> 0.105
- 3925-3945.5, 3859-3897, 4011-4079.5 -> 0.332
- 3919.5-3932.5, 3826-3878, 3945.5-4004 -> 0.250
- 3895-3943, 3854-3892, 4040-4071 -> 0.158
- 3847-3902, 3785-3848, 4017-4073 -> -0.092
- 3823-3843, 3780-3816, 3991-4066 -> 0.219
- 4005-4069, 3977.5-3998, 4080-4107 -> -0.089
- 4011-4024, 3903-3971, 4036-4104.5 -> -0.176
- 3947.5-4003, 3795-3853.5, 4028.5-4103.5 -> 0.064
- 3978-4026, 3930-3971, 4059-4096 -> -0.187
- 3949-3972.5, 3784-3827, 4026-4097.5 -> 0.180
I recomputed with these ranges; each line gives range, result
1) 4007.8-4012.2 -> 19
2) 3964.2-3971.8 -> 11.2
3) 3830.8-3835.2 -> 11.6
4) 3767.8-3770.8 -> 11.4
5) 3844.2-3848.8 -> 17.4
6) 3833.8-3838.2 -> 12.4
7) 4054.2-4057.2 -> 19.9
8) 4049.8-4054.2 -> 19.4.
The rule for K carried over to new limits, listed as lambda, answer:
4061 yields 20.38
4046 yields 18.78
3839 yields 12.36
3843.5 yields 15.39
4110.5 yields 15.73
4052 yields 19.33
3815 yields 15.81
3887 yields 15.18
